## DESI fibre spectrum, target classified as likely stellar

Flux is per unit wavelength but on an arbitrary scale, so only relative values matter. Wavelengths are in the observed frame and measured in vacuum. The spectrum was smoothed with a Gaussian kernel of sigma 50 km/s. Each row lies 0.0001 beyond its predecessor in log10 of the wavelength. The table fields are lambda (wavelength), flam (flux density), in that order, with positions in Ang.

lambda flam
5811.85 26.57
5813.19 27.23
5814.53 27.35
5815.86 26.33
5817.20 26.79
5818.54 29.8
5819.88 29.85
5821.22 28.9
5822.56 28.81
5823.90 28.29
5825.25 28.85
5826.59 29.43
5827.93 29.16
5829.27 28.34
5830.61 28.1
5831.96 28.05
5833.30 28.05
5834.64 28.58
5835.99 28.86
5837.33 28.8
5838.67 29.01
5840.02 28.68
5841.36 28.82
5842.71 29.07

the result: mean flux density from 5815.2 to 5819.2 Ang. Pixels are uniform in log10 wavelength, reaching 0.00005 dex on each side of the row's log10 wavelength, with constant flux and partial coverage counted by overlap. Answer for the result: 27.6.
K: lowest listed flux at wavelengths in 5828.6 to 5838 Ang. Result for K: 28.05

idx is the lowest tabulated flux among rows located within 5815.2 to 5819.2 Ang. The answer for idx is 26.33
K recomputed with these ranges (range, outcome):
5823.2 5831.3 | 28.1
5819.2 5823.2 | 28.81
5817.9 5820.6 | 29.8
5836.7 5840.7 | 28.68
